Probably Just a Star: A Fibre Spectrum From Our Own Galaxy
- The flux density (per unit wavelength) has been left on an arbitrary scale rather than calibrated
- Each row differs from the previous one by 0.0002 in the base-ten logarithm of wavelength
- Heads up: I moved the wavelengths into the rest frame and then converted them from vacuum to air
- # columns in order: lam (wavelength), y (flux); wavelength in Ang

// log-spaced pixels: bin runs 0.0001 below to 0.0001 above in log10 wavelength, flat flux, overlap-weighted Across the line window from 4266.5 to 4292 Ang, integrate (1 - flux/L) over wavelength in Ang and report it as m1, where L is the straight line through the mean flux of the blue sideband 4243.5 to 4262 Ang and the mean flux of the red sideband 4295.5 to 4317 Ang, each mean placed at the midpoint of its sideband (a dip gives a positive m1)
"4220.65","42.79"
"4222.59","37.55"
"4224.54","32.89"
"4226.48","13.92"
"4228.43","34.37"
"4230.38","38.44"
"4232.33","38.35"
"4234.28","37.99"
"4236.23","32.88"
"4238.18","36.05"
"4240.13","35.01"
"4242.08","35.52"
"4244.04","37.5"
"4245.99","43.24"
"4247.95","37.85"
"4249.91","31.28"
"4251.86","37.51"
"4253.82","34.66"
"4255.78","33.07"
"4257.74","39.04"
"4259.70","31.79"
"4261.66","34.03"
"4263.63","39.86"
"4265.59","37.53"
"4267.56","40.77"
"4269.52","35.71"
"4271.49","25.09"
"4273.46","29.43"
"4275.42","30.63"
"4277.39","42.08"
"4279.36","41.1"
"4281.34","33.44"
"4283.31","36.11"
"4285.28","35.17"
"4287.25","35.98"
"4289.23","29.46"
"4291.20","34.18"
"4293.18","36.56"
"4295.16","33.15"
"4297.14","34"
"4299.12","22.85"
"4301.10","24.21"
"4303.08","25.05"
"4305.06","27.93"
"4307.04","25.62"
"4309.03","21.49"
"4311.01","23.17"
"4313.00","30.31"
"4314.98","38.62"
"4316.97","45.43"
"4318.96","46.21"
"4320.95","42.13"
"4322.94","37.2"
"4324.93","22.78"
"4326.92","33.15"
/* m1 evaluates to -1.9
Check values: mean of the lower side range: 36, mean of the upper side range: 28.4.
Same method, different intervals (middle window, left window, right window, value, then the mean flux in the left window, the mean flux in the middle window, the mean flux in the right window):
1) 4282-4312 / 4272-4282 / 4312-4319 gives 5.93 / 34.9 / 29.7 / 39.3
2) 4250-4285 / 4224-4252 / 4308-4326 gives -0.74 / 34.8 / 35.3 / 34.1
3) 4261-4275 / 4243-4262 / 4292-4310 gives -0.40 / 36.1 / 34.5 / 27.9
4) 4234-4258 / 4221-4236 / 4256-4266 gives -0.78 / 33.7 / 36.2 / 36.1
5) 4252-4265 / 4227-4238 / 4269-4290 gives -0.36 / 35.4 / 35.6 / 34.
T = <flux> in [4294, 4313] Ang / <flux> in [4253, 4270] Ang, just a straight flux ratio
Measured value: 0.7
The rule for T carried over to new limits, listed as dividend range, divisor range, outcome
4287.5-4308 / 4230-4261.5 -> 0.82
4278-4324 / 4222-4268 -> 0.93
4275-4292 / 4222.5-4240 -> 1.06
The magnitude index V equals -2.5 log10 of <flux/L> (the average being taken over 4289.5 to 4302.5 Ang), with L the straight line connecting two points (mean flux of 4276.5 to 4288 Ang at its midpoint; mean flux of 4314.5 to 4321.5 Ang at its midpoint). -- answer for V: 0.28 mag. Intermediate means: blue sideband 37.3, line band 30.6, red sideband 43.5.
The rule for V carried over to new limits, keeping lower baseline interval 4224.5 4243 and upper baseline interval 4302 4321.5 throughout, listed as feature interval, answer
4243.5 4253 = -0.13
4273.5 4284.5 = -0.10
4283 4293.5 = -0.05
